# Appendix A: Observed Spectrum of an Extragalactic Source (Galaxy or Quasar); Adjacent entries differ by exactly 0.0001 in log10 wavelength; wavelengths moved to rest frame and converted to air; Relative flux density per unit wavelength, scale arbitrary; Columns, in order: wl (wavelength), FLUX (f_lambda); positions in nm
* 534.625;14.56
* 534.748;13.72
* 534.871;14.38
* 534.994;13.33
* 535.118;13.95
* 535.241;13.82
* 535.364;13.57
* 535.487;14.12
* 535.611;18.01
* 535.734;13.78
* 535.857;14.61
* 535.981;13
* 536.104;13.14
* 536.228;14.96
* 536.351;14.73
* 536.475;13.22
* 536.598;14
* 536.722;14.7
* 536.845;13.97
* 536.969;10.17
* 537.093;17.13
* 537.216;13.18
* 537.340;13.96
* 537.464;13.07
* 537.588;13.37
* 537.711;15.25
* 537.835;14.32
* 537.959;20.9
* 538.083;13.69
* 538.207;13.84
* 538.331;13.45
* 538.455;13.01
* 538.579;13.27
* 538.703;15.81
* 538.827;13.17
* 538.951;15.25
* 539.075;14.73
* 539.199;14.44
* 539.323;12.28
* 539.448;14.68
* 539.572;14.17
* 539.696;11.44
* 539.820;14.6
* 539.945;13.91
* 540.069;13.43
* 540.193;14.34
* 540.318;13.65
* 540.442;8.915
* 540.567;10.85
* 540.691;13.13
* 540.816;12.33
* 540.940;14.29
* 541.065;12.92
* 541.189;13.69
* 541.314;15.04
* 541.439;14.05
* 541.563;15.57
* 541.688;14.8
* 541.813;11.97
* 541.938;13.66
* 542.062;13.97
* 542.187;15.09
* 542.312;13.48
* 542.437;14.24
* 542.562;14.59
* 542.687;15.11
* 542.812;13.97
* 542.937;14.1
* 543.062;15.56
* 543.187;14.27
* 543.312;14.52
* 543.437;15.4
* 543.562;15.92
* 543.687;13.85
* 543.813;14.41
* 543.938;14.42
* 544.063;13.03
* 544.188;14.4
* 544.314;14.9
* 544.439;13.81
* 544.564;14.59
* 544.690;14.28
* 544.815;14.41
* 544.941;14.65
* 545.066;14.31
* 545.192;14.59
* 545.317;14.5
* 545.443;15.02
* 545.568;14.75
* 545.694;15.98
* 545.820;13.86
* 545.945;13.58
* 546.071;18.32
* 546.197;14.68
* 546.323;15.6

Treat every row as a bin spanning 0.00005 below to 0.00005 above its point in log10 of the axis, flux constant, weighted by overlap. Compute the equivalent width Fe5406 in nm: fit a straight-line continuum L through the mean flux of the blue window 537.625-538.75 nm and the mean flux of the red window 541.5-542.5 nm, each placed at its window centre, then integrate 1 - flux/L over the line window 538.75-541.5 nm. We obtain 0.19 nm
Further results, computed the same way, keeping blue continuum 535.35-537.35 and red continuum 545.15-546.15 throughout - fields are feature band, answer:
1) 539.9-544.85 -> 0.26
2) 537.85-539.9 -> 0.02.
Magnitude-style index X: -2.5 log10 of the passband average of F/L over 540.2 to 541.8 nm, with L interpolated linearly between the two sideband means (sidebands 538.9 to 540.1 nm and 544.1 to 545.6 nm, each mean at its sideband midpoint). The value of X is 0.06 mag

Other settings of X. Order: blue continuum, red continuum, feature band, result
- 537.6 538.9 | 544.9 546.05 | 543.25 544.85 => 0.02 mag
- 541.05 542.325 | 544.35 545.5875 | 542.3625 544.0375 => -0.02 mag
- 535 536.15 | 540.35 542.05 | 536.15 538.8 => -0.03 mag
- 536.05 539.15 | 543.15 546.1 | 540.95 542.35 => 0.03 mag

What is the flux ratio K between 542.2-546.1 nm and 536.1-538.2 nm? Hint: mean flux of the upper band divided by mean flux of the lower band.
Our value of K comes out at 1.02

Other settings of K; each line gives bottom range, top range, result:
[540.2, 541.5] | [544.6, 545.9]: 1.13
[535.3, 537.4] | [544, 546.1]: 1.03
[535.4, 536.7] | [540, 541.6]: 0.92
